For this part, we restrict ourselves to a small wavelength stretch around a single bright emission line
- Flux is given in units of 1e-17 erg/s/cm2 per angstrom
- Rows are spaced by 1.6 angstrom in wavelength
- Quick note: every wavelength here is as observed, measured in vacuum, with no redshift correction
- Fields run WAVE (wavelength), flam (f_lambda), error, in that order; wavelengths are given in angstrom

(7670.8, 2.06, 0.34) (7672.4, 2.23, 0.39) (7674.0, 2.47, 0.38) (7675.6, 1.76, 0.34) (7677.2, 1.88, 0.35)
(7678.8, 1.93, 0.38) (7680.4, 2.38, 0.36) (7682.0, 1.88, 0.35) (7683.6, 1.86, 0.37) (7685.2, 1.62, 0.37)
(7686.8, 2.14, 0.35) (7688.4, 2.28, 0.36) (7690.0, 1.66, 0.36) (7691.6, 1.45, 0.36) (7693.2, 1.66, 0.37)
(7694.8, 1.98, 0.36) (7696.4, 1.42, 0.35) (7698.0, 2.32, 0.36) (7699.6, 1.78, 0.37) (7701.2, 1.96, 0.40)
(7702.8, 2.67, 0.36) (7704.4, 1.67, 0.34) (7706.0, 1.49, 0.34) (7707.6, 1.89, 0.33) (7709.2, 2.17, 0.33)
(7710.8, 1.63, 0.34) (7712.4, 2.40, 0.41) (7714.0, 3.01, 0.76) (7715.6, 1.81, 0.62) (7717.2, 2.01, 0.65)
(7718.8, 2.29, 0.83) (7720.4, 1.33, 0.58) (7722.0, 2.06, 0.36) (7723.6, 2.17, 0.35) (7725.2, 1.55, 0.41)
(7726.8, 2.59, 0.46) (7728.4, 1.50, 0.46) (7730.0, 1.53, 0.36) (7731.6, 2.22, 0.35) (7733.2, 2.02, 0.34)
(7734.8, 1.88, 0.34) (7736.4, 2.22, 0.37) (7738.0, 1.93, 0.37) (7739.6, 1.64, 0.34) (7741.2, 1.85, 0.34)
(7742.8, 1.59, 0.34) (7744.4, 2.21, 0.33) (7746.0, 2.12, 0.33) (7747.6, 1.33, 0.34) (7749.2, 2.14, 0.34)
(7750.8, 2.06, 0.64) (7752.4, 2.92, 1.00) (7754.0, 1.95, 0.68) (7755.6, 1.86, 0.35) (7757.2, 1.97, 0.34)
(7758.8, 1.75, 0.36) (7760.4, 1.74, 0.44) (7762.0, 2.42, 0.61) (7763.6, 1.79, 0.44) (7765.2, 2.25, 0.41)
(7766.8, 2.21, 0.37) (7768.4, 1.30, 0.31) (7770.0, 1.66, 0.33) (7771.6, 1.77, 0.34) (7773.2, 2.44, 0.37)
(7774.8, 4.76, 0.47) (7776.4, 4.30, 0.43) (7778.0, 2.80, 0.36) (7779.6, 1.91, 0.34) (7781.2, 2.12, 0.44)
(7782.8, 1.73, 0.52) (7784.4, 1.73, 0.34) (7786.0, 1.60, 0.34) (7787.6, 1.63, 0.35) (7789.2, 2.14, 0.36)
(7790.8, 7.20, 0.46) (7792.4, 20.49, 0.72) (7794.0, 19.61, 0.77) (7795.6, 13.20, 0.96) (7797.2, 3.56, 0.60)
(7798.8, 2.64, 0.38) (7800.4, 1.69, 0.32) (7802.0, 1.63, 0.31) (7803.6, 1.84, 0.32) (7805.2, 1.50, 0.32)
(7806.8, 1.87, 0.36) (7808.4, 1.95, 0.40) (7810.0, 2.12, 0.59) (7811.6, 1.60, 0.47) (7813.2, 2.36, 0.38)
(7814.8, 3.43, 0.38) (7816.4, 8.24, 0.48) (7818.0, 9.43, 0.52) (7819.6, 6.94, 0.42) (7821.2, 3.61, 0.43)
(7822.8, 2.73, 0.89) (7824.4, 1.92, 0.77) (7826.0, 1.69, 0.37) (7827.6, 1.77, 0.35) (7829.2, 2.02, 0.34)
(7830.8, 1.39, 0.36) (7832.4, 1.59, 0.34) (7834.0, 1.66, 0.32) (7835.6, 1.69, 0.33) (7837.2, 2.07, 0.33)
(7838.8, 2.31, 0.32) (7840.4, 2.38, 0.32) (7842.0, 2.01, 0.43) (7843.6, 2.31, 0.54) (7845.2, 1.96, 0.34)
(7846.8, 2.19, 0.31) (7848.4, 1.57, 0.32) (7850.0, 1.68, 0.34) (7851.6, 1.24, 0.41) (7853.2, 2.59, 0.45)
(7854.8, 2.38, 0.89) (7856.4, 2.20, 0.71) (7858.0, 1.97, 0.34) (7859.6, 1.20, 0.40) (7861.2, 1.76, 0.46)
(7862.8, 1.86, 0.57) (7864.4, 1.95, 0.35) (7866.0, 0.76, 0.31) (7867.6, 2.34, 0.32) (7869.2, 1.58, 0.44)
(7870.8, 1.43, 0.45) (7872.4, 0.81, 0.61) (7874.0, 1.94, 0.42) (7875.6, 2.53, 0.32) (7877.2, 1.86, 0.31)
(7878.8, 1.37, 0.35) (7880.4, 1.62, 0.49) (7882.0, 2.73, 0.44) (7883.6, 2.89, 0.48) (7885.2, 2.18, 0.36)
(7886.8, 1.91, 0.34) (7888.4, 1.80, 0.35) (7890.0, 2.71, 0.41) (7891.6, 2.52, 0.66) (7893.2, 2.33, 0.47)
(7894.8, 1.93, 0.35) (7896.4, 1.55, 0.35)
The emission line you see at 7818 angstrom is [N II]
